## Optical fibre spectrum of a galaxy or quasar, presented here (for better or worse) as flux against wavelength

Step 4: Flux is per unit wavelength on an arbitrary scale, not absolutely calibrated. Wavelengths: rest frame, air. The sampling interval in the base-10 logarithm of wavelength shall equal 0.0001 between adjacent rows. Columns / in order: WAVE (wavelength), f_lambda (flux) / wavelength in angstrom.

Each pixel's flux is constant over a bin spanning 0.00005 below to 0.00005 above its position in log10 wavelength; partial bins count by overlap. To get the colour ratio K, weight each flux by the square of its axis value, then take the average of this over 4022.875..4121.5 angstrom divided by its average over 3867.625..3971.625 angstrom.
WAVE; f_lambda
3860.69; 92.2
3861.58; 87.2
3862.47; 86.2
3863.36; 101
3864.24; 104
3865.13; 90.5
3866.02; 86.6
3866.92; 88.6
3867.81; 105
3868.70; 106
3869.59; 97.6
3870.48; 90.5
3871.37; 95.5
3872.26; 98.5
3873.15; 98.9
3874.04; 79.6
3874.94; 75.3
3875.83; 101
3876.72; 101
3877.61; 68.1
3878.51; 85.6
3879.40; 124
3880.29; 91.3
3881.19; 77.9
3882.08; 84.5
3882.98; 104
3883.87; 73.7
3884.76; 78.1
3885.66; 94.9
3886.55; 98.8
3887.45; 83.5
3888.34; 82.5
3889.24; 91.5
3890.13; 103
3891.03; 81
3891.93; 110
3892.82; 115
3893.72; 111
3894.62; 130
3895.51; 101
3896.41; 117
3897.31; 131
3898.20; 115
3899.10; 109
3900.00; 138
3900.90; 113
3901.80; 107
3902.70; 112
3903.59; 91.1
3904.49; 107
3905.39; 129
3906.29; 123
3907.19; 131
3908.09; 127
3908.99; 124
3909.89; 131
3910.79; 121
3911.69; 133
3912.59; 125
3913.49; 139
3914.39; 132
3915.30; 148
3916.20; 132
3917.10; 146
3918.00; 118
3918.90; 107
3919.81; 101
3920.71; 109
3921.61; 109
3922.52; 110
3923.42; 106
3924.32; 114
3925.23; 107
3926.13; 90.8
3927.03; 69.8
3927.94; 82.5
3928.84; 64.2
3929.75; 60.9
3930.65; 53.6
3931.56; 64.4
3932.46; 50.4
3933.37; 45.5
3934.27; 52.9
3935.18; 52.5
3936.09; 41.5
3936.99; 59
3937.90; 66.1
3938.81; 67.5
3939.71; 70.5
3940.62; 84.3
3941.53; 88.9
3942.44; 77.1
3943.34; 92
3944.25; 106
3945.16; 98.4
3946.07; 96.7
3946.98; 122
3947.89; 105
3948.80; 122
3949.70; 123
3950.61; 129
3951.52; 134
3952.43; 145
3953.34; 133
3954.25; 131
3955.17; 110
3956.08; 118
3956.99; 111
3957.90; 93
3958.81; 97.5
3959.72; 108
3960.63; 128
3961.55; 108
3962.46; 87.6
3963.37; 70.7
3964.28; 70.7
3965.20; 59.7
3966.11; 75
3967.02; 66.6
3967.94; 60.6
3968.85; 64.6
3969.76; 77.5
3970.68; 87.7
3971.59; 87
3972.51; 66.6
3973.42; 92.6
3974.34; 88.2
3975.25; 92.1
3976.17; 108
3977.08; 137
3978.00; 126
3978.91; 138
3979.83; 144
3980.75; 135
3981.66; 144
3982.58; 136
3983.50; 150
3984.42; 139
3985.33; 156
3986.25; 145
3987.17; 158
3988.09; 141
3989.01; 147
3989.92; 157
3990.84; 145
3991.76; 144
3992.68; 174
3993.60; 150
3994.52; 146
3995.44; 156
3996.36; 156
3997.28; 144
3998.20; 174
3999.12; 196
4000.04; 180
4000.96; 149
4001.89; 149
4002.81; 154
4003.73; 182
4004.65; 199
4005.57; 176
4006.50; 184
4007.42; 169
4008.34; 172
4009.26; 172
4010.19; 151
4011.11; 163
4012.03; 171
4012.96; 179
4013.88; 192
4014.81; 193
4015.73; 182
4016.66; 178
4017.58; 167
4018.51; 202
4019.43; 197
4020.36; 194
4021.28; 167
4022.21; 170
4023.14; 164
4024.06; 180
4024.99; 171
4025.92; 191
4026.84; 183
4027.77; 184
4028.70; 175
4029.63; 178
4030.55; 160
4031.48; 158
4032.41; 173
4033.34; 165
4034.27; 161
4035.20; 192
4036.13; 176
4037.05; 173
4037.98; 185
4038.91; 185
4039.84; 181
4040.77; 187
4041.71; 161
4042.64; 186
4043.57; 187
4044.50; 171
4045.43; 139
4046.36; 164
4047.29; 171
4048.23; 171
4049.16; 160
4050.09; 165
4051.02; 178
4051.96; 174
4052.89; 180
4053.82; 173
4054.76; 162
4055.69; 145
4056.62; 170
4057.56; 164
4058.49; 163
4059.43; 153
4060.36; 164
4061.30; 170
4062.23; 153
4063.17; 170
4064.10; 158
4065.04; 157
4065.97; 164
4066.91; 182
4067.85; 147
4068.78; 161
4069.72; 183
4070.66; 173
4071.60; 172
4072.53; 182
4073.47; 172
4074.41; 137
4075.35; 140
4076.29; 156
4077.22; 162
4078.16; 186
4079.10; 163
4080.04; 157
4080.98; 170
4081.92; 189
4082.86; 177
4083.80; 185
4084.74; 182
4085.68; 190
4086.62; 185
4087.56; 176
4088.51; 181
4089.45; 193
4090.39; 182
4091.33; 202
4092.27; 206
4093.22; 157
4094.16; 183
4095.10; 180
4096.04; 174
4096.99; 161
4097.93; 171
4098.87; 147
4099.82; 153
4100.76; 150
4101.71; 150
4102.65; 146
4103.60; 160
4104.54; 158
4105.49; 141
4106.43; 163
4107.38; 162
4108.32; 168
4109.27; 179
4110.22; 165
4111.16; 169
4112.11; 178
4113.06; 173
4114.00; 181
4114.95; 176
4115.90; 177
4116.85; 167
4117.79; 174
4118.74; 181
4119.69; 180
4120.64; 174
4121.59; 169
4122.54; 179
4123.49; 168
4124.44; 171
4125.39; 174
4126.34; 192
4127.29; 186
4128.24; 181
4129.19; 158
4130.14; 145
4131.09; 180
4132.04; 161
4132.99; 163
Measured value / 1.86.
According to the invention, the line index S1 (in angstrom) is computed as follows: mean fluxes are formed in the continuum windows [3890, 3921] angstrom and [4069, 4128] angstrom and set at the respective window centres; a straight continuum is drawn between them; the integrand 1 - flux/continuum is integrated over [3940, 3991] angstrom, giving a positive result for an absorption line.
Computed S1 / 9.4 angstrom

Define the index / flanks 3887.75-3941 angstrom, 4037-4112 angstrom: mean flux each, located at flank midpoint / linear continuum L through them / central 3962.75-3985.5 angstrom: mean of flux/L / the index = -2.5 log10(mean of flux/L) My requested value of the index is 0.24 mag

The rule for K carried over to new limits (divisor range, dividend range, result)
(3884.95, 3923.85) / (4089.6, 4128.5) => 1.65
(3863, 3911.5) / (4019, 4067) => 1.80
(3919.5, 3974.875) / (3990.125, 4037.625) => 1.98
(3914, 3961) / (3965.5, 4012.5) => 1.46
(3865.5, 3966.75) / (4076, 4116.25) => 1.88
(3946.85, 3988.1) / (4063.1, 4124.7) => 1.63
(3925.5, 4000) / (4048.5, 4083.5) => 1.62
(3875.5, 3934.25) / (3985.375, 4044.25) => 1.75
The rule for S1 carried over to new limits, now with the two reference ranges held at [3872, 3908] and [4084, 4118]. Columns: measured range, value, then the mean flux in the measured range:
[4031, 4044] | -2.2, 176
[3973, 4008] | -3.6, 149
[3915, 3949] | 7.8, 88.7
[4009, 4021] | -3.1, 180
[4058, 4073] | -0.6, 166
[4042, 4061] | -1.5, 167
